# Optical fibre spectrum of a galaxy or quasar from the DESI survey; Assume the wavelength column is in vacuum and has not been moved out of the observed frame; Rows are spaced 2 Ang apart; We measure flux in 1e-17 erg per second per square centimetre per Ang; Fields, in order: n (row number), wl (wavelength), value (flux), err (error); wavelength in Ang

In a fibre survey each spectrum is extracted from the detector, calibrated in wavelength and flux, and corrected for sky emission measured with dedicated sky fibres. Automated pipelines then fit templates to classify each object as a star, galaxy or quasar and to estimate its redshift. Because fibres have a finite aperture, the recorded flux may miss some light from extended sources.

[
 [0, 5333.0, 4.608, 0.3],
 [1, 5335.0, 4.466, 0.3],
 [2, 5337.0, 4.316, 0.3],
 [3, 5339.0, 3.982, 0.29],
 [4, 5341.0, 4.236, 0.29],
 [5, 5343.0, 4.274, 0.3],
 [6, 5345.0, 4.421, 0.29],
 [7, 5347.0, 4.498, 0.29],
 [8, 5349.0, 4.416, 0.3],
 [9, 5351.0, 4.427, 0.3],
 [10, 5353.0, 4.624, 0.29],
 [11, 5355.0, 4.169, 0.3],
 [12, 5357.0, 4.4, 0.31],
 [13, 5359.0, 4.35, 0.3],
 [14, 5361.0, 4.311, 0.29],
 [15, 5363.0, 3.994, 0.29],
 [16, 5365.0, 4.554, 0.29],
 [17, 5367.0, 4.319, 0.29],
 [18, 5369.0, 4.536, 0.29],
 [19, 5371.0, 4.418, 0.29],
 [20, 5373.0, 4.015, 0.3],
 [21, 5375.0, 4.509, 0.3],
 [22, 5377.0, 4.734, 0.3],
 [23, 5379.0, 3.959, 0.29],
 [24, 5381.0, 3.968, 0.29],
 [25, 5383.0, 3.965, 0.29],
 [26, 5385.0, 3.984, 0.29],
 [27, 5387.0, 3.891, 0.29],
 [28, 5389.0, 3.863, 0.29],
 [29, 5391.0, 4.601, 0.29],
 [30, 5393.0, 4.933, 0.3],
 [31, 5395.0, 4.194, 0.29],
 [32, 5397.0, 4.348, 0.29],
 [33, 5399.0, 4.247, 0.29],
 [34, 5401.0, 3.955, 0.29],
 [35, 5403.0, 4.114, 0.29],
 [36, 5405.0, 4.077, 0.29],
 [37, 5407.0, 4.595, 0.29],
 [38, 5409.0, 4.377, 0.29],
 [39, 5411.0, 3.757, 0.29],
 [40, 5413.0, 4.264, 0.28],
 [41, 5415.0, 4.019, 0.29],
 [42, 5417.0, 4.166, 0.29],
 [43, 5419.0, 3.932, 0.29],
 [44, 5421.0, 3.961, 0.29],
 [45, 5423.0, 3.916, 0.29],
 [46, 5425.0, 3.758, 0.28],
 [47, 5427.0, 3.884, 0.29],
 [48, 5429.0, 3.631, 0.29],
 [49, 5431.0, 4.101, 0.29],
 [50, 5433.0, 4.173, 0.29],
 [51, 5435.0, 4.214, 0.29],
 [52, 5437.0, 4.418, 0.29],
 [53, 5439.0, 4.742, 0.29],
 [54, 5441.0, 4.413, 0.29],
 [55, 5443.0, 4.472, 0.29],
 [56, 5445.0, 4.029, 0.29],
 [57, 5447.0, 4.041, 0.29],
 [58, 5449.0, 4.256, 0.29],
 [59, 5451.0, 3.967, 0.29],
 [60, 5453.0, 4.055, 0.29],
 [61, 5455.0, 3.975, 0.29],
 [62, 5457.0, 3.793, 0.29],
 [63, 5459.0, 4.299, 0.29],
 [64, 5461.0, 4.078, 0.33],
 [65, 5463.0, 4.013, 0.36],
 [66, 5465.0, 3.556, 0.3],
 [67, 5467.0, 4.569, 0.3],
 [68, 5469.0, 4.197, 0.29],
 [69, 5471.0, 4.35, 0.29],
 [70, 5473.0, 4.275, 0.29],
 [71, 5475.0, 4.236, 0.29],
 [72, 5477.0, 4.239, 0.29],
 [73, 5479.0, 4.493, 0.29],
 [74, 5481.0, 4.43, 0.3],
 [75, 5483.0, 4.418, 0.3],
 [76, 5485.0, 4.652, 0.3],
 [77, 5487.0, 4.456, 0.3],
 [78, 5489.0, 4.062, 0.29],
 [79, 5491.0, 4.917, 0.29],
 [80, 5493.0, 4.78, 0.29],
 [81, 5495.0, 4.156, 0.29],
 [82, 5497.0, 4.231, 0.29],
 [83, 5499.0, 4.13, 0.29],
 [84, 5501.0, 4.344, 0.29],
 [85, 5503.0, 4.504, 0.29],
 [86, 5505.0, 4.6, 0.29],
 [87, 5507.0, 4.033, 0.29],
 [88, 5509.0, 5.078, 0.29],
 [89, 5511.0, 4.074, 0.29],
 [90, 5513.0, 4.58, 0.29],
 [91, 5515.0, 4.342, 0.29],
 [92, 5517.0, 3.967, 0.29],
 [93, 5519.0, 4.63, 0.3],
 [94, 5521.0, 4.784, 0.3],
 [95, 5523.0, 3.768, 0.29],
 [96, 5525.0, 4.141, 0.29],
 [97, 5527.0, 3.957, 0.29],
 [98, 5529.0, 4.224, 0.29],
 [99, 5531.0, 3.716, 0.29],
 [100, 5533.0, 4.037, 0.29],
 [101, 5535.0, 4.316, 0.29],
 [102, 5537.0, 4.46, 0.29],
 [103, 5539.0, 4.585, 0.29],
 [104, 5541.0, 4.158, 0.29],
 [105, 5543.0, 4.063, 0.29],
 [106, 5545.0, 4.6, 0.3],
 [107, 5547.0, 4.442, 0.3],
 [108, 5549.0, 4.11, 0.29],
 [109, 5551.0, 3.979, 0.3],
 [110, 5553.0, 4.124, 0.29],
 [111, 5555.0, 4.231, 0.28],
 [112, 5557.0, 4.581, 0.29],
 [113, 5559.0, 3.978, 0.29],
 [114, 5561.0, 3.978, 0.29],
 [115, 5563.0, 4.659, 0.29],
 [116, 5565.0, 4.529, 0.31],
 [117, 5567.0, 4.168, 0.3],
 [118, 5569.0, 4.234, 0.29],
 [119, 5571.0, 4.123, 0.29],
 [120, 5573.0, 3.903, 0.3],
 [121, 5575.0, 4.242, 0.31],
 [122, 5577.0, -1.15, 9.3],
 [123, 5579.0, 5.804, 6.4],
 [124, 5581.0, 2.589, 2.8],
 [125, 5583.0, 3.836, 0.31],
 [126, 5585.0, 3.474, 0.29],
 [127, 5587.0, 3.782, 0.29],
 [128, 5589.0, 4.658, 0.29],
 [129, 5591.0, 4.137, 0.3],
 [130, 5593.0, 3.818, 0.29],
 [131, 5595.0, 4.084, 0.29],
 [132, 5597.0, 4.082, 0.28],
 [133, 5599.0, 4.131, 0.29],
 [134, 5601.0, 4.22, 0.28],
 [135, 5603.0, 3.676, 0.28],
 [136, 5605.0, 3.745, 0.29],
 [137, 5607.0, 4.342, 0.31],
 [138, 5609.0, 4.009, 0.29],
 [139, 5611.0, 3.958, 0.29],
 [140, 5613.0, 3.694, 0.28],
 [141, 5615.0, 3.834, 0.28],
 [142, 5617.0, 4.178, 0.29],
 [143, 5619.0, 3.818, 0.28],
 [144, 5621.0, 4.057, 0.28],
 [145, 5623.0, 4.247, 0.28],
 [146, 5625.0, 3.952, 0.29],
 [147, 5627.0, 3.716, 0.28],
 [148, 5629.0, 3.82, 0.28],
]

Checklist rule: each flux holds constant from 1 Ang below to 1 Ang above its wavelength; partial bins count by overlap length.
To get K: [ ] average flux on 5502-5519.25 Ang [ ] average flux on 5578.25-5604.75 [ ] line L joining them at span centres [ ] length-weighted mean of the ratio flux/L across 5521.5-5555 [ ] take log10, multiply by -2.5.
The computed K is 0.024 mag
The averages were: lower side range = 4.41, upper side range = 4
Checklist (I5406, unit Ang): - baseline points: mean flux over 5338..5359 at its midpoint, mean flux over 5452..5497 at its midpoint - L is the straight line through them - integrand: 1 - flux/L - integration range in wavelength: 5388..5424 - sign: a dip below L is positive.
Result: 1.1 Ang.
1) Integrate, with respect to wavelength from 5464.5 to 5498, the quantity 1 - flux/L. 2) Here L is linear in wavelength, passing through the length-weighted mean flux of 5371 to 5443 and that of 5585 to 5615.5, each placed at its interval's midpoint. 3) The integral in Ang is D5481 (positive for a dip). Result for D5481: -2.14 Ang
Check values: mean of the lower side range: 4.17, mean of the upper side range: 4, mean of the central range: 4.37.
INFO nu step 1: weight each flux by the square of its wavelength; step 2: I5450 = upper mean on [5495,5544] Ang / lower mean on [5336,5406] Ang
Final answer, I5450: 1.06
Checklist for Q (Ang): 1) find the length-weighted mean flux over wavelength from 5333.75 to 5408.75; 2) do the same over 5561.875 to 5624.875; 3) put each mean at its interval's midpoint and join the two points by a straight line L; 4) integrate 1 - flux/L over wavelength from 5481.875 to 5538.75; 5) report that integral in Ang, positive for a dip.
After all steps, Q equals -4.1 Ang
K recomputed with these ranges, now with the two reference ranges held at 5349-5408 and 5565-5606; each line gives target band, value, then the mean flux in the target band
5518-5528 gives -0.083 mag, 4.26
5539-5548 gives -0.119 mag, 4.35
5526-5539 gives -0.063 mag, 4.15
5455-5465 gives 0.027 mag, 3.99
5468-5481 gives -0.066 mag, 4.31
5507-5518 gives -0.106 mag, 4.37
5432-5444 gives -0.067 mag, 4.41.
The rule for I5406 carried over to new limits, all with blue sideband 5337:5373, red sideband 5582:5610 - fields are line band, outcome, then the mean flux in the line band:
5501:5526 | -1.57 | 4.37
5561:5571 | -0.71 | 4.33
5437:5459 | 0.09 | 4.19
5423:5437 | 0.80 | 3.99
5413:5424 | 0.59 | 4.02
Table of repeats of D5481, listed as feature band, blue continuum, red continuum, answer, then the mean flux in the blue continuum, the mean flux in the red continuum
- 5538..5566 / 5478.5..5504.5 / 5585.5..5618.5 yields -0.6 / 4.43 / 4.01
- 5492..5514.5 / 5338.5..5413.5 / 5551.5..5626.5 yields -1.9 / 4.27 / 3.94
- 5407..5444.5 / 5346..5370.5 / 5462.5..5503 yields 1.9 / 4.38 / 4.33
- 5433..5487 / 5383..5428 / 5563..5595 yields -3.0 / 4.13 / 3.78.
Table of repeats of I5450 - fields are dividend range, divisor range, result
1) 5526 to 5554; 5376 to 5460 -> 1.06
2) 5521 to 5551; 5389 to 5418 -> 1.04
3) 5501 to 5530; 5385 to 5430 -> 1.10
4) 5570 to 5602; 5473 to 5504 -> 0.88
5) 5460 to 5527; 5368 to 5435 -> 1.08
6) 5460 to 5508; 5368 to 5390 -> 1.08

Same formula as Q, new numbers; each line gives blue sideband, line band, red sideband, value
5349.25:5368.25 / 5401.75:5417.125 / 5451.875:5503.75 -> 0.5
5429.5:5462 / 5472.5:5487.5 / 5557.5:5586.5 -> -1.2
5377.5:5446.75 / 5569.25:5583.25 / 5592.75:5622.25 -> 2.3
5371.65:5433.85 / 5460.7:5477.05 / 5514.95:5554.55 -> 0.0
